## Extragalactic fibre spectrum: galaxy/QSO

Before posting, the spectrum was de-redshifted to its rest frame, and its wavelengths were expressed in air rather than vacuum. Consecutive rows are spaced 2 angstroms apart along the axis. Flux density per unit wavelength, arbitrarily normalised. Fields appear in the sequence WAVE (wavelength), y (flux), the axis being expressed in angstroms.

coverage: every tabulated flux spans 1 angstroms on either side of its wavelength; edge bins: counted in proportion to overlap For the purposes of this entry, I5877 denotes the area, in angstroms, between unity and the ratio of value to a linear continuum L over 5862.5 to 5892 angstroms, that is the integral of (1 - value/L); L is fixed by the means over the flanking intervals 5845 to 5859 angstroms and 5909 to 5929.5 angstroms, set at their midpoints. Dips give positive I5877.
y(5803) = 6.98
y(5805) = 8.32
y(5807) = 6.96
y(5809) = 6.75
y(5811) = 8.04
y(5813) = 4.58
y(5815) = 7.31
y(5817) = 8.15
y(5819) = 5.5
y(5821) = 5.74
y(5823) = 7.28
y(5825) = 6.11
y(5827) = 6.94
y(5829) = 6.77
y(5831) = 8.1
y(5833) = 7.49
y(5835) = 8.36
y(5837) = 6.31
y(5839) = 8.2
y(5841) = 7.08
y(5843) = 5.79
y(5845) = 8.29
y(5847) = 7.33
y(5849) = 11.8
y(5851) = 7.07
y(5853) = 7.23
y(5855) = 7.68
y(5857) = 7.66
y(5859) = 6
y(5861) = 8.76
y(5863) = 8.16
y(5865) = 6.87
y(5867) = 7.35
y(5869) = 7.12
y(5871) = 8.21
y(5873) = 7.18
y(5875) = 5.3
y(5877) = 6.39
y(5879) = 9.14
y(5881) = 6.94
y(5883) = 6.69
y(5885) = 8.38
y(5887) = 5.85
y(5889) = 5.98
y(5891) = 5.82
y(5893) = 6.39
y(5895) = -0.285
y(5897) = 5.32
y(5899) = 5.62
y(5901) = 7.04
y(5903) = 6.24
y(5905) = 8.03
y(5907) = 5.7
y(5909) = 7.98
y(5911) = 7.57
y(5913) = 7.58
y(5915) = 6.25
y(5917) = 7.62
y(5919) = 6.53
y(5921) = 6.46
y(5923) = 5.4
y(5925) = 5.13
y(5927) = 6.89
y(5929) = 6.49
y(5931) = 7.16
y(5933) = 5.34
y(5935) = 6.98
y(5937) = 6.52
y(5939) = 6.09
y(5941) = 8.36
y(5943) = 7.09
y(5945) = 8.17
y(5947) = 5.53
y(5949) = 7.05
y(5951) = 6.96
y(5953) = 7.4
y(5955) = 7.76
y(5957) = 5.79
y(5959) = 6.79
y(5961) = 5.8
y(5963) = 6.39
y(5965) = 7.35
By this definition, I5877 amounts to 1.9 angstroms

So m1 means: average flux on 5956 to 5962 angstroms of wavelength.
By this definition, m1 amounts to 6.13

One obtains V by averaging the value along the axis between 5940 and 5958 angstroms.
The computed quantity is 7.12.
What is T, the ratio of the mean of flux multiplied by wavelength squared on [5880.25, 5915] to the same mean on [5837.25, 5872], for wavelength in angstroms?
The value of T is 0.83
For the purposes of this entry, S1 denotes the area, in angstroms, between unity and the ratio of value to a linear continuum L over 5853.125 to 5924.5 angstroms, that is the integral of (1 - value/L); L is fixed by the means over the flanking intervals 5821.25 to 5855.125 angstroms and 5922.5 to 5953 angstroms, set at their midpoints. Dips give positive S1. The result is 3.61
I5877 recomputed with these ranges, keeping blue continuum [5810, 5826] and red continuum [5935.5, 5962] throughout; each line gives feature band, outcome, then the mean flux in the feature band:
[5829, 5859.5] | -4.5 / 7.62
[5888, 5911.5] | 3.0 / 5.92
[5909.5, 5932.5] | 0.6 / 6.64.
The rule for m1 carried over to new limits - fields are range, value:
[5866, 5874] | 7.46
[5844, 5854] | 8.34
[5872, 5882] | 6.99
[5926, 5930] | 6.69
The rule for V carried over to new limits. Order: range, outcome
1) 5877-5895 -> 6.47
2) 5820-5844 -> 7.01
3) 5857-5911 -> 6.66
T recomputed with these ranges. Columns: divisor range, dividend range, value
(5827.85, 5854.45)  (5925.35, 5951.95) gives 0.91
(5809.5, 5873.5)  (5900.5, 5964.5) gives 0.95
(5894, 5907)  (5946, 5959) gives 1.28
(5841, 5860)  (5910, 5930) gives 0.89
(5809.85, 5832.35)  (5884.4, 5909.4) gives 0.90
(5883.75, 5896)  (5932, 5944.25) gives 1.28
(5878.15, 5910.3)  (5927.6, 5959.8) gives 1.10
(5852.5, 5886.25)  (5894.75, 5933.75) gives 0.88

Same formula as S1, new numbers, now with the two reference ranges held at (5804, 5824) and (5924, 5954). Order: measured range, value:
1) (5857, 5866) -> -0.9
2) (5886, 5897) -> 3.2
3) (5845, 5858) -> -2.5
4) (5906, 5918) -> -0.6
